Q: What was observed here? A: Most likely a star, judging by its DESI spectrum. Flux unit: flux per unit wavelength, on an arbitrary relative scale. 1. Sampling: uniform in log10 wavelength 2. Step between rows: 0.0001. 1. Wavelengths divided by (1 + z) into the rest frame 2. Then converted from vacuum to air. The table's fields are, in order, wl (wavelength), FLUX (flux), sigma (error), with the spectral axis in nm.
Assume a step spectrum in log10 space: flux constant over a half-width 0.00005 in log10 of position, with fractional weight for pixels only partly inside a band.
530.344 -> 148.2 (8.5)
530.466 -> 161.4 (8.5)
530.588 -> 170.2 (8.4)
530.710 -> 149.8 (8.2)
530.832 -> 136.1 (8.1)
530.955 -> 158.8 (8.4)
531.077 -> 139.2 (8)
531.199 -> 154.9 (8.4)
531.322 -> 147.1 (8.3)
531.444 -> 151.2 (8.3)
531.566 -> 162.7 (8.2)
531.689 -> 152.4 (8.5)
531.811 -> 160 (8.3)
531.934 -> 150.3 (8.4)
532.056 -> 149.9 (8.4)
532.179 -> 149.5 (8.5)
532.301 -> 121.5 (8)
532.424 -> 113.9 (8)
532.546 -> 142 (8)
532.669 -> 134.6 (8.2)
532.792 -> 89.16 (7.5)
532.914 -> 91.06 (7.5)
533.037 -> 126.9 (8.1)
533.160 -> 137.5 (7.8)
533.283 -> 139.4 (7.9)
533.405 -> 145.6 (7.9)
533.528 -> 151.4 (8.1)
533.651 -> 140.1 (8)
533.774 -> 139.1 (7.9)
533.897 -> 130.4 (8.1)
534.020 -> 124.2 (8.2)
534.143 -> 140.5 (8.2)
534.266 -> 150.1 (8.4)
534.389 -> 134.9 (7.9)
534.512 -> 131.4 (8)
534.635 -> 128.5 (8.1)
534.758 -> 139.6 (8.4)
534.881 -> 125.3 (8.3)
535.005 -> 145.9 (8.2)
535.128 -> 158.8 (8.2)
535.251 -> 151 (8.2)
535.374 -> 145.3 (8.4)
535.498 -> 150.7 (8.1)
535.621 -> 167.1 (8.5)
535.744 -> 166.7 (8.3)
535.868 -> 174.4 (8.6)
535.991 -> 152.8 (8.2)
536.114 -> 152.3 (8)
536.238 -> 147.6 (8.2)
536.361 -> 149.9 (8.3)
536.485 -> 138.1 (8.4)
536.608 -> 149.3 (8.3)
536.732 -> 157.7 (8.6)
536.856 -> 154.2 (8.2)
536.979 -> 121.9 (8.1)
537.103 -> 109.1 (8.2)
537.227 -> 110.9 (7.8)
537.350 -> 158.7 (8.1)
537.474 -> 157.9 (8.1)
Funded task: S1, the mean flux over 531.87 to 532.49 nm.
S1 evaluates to 137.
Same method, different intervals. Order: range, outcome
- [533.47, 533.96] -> 140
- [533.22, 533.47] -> 143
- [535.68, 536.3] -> 159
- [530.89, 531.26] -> 151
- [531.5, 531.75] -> 157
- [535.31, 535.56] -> 148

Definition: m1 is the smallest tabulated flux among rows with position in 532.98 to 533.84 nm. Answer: 126.9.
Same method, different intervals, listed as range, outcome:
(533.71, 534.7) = 124.2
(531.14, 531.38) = 147.1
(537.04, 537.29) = 109.1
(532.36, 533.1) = 89.16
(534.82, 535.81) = 125.3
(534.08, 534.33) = 140.5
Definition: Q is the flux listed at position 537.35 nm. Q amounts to 158.7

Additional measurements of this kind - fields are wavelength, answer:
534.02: 124.2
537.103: 109.1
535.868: 174.4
